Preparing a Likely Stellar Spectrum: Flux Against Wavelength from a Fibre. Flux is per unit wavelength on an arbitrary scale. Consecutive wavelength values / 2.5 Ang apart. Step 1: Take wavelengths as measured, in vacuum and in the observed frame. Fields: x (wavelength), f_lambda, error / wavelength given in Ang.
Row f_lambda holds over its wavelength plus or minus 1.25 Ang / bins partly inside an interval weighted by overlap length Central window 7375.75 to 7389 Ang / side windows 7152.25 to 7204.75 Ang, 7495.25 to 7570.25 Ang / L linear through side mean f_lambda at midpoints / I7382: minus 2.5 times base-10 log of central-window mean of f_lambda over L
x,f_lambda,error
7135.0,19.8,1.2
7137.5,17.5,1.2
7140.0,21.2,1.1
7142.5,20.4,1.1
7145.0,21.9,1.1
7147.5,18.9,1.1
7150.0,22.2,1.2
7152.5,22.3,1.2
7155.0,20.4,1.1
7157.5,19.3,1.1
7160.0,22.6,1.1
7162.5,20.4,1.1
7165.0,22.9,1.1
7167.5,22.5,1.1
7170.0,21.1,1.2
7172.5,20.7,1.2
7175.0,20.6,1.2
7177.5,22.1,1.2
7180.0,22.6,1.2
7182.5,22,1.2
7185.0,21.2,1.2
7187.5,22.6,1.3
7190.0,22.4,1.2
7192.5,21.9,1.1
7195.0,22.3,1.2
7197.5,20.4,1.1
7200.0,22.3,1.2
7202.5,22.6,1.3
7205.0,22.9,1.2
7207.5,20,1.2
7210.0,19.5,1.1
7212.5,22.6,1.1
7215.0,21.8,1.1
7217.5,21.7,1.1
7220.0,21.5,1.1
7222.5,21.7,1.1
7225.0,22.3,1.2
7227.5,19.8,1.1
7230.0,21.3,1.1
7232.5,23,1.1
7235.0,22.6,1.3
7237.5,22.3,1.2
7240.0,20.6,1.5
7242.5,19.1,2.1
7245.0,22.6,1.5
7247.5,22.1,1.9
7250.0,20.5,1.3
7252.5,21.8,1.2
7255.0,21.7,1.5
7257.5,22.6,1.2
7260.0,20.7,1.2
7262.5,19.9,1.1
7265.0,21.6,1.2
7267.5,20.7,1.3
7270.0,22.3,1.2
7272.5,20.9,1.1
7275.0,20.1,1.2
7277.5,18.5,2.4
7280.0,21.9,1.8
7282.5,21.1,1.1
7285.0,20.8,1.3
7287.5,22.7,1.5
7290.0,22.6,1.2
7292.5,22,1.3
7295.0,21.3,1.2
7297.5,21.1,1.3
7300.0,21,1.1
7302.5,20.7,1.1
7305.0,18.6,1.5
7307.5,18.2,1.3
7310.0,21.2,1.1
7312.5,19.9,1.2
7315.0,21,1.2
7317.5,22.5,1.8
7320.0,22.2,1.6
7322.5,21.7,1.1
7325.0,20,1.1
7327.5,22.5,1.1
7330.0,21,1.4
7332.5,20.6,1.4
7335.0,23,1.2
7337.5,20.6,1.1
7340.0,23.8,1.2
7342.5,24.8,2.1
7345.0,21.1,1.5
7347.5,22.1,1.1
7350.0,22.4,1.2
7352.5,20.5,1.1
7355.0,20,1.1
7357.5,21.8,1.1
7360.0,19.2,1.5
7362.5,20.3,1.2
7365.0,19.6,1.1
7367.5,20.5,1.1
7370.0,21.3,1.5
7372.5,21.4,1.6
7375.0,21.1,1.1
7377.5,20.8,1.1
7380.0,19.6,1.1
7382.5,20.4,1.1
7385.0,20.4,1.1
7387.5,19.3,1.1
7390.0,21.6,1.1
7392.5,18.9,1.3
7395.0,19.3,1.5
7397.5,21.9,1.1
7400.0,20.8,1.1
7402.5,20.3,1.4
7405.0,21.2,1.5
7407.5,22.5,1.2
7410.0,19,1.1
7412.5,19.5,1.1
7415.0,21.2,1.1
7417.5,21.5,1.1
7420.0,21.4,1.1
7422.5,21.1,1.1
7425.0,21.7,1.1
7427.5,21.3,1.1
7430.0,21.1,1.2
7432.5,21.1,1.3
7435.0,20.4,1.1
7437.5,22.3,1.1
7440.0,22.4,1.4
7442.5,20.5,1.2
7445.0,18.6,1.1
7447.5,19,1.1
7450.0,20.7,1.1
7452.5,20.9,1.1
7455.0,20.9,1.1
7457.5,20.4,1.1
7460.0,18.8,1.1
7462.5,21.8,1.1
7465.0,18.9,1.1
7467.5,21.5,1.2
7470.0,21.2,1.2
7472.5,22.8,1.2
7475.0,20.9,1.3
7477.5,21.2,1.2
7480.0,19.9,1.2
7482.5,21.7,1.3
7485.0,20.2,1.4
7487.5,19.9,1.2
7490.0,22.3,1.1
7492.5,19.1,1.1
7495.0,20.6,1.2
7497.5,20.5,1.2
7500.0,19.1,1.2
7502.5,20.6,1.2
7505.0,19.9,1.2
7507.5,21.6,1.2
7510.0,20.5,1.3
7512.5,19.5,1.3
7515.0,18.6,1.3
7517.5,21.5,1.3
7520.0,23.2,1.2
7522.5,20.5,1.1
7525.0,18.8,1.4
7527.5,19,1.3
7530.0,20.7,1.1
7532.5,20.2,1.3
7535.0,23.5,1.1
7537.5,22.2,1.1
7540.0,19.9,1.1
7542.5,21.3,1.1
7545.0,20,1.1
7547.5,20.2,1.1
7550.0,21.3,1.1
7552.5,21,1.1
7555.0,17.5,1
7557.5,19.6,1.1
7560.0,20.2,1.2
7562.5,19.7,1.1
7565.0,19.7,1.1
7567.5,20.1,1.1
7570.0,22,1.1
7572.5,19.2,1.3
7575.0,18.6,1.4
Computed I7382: 0.04 mag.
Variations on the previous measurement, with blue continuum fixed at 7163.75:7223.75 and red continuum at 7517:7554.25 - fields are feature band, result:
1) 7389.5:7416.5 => 0.03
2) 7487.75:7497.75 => 0.02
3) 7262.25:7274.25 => 0.02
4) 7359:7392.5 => 0.05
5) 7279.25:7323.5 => 0.02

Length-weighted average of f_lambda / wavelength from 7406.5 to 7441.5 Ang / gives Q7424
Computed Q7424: 21.2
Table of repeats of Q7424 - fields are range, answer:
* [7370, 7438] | 20.8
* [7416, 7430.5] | 21.4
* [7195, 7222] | 21.6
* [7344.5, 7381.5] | 20.8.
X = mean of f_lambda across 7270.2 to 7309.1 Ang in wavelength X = 20.8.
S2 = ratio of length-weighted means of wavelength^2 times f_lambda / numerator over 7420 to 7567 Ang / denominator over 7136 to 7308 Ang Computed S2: 1.04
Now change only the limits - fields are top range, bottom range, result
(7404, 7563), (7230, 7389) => 1.02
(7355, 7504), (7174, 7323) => 1.01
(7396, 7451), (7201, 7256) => 1.02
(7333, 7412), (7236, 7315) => 1.02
